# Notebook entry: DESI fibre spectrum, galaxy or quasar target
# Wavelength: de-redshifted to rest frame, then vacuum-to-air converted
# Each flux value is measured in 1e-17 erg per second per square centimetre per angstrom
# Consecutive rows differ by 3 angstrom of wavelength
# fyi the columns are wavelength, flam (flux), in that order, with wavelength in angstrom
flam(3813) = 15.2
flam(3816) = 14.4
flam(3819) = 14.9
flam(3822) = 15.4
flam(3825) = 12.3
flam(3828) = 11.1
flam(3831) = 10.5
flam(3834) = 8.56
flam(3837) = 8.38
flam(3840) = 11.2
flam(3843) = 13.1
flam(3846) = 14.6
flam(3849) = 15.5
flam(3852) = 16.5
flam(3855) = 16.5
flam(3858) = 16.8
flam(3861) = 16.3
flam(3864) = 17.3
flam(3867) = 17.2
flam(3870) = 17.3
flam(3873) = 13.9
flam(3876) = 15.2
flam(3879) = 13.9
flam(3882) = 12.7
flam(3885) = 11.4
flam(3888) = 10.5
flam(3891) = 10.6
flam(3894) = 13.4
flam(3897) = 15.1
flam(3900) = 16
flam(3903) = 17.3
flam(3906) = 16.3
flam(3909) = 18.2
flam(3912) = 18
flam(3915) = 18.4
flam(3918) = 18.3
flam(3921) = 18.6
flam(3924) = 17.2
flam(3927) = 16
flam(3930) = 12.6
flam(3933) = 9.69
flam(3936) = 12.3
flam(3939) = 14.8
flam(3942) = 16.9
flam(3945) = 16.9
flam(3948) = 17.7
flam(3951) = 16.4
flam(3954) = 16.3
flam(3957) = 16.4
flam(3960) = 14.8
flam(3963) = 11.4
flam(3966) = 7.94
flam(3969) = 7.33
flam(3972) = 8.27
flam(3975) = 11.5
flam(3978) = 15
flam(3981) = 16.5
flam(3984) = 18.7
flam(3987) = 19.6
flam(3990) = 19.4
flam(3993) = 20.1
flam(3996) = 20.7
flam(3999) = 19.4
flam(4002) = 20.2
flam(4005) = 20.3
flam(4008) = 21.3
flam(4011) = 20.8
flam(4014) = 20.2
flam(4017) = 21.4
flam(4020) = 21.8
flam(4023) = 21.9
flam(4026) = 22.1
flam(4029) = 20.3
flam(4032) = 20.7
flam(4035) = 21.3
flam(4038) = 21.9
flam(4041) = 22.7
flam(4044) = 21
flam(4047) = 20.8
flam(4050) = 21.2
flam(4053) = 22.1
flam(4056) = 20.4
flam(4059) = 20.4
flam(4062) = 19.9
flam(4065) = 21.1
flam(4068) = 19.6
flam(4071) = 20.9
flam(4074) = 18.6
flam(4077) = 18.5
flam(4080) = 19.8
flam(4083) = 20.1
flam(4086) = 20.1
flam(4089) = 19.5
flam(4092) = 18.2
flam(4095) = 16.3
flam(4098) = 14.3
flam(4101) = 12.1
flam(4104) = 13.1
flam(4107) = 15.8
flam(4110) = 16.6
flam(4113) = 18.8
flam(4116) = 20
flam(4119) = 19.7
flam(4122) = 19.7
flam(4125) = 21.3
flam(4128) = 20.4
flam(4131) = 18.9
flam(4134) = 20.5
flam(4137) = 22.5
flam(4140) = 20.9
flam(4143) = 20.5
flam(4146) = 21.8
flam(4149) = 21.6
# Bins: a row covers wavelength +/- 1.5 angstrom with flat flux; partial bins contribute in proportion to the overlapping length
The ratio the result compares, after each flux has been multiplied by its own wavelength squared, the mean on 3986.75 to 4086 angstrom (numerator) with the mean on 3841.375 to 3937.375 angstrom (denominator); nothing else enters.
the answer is 1.5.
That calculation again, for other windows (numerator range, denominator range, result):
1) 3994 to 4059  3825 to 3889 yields 1.67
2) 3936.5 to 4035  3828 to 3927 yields 1.24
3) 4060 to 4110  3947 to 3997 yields 1.26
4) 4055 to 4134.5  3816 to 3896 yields 1.54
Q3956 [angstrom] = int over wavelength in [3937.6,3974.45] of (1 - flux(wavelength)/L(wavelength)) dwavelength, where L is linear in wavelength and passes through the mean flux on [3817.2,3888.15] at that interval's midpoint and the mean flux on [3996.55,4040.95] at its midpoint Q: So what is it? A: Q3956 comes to 9.1 angstrom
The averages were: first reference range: 13.9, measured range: 13.7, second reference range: 21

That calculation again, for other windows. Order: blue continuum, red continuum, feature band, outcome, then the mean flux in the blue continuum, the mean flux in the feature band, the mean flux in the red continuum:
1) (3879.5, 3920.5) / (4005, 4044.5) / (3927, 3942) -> 3.3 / 15.1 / 13.2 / 21.3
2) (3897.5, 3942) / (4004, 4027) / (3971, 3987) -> 3.8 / 16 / 14.7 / 21.2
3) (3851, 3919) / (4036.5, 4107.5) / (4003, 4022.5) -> -3.3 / 15.5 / 21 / 19.1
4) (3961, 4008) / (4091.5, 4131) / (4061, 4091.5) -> -4.9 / 15.9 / 19.8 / 17.4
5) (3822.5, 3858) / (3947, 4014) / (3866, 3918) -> -3.4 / 12.8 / 15.1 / 16.4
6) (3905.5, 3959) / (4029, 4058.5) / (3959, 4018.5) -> 6.7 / 16.2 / 16.8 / 21.3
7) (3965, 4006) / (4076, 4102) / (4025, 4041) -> -4.3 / 16.1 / 21.4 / 17.7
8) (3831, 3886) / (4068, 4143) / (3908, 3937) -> -1.2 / 14.2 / 16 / 18.7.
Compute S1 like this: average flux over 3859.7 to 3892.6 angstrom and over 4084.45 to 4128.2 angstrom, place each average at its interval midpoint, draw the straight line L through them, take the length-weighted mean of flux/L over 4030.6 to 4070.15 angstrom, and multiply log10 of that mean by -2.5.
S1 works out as -0.24 mag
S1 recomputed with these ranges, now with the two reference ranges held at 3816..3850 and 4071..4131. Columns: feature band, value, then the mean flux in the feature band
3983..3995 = -0.24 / 19.5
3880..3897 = 0.13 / 12.1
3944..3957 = -0.13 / 16.8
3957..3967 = 0.22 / 12.3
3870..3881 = -0.11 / 14.7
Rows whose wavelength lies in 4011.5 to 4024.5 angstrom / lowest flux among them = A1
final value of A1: 20.2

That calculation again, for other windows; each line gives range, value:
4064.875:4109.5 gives 12.1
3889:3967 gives 7.94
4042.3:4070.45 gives 19.6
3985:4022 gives 19.4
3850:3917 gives 10.5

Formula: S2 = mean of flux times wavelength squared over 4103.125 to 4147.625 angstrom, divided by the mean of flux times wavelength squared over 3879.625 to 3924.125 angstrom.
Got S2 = 1.41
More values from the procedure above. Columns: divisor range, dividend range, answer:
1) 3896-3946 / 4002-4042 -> 1.39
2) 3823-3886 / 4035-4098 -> 1.61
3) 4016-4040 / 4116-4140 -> 1.00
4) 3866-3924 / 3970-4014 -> 1.22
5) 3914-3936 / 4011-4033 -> 1.43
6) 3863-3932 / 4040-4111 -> 1.34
